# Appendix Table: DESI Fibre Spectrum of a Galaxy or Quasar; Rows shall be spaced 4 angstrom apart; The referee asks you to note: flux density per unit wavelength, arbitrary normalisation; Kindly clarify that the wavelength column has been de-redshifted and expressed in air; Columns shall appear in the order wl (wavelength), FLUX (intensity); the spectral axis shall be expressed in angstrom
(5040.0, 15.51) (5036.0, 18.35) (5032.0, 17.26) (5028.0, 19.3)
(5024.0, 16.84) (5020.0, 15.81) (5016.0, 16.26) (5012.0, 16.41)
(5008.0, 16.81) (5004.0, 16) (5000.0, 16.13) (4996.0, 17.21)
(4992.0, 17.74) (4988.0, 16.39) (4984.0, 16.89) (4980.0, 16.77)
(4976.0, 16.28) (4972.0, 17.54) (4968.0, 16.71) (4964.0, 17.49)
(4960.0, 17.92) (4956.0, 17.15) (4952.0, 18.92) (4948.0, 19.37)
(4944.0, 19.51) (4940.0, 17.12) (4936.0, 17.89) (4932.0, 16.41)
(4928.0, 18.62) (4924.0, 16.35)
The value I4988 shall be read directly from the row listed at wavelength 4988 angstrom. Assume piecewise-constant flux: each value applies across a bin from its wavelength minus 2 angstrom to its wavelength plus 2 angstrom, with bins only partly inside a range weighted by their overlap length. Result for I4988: 16.39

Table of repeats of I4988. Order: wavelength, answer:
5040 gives 15.51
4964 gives 17.49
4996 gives 17.21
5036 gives 18.35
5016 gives 16.26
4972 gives 17.54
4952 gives 18.92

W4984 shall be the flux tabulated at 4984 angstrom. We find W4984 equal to 16.89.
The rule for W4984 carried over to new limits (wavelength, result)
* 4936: 17.89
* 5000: 16.13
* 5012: 16.41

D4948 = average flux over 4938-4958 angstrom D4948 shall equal 18.4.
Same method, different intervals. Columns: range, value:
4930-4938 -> 17.1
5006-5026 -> 16.4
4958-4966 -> 17.7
